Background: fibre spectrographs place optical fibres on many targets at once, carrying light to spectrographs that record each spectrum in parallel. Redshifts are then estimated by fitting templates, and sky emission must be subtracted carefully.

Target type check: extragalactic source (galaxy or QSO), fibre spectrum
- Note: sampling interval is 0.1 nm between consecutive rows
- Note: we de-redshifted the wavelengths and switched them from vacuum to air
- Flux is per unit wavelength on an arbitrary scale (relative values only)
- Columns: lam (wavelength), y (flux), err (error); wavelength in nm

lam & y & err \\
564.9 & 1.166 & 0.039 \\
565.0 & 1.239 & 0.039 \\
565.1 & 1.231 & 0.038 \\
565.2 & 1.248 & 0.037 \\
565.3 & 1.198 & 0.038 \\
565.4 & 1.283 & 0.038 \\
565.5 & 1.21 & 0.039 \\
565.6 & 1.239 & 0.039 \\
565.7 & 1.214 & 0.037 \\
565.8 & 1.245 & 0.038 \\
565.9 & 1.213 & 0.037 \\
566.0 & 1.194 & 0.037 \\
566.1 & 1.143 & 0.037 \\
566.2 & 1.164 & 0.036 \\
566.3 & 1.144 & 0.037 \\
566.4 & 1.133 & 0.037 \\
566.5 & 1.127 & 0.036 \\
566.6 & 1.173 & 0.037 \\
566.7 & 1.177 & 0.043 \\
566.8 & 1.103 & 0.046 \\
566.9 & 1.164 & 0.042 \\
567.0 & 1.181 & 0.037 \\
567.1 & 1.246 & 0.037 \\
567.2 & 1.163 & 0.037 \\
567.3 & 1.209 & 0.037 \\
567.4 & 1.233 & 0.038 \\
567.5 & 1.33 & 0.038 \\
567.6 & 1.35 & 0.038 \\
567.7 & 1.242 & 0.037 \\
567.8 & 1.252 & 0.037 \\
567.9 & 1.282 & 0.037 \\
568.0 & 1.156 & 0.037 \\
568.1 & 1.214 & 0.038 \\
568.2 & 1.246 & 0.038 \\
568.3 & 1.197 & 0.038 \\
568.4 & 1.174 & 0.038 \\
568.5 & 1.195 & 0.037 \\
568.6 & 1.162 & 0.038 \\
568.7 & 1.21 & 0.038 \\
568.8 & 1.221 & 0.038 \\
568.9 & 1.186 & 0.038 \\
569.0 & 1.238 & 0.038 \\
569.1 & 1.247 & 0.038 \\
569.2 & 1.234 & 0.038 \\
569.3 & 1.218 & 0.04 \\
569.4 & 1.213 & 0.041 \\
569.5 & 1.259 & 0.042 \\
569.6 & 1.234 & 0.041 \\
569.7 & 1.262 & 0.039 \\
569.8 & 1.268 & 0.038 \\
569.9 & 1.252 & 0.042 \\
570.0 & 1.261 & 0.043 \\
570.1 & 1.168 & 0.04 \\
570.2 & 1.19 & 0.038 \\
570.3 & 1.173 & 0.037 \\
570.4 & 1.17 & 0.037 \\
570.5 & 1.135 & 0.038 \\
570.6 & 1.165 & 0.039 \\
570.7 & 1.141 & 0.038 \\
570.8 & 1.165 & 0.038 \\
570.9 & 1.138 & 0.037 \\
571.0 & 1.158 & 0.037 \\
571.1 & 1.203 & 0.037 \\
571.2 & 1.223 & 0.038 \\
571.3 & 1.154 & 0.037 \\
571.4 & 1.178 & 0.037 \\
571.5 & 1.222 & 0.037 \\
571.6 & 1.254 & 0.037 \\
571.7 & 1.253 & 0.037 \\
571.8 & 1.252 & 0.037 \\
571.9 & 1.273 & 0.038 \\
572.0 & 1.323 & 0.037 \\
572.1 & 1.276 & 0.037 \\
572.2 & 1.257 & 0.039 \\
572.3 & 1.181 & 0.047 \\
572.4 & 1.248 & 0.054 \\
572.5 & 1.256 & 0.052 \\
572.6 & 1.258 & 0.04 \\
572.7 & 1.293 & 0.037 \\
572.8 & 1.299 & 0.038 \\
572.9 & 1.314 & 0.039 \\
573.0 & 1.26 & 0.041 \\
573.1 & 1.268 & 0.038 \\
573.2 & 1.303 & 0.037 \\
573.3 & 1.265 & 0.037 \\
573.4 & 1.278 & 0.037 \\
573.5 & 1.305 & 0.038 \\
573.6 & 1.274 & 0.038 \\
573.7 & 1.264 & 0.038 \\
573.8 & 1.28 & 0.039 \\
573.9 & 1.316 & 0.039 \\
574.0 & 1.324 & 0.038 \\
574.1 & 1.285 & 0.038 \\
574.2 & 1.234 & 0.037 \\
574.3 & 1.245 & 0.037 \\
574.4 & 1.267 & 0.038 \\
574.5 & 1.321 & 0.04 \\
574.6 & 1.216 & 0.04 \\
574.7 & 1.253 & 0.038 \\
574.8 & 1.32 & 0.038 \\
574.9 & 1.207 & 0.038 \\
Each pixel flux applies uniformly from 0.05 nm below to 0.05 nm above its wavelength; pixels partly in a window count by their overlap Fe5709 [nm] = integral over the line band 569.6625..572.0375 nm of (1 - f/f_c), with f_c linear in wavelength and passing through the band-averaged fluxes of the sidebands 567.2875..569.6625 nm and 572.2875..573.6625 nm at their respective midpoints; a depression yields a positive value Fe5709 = 0.09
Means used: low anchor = 1.23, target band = 1.21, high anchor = 1.27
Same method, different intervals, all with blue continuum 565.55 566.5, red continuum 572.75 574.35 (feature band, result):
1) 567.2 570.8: 0.014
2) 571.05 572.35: 0.024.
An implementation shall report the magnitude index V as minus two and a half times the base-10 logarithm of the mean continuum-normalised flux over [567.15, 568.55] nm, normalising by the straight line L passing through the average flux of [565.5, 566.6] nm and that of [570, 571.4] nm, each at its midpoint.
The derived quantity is -0.048 mag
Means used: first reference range 1.18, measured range 1.23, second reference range 1.17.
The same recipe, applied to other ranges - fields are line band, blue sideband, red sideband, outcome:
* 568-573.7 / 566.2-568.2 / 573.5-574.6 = 0.01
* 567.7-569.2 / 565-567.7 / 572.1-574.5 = 0.01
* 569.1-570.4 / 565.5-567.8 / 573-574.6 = 0.01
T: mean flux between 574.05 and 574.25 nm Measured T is 1.26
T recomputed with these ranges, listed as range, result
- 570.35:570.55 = 1.15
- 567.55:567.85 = 1.28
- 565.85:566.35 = 1.17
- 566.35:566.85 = 1.14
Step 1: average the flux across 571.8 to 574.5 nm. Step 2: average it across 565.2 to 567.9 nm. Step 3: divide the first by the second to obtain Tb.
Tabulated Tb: 1.06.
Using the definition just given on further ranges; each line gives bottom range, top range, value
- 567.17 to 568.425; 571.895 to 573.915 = 1.03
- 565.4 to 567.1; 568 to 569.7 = 1.03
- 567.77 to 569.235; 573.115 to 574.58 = 1.06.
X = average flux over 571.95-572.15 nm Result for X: 1.3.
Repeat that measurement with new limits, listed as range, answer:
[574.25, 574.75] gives 1.26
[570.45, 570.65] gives 1.15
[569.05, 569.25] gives 1.24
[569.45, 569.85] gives 1.26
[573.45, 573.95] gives 1.29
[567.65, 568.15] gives 1.23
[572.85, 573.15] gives 1.28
